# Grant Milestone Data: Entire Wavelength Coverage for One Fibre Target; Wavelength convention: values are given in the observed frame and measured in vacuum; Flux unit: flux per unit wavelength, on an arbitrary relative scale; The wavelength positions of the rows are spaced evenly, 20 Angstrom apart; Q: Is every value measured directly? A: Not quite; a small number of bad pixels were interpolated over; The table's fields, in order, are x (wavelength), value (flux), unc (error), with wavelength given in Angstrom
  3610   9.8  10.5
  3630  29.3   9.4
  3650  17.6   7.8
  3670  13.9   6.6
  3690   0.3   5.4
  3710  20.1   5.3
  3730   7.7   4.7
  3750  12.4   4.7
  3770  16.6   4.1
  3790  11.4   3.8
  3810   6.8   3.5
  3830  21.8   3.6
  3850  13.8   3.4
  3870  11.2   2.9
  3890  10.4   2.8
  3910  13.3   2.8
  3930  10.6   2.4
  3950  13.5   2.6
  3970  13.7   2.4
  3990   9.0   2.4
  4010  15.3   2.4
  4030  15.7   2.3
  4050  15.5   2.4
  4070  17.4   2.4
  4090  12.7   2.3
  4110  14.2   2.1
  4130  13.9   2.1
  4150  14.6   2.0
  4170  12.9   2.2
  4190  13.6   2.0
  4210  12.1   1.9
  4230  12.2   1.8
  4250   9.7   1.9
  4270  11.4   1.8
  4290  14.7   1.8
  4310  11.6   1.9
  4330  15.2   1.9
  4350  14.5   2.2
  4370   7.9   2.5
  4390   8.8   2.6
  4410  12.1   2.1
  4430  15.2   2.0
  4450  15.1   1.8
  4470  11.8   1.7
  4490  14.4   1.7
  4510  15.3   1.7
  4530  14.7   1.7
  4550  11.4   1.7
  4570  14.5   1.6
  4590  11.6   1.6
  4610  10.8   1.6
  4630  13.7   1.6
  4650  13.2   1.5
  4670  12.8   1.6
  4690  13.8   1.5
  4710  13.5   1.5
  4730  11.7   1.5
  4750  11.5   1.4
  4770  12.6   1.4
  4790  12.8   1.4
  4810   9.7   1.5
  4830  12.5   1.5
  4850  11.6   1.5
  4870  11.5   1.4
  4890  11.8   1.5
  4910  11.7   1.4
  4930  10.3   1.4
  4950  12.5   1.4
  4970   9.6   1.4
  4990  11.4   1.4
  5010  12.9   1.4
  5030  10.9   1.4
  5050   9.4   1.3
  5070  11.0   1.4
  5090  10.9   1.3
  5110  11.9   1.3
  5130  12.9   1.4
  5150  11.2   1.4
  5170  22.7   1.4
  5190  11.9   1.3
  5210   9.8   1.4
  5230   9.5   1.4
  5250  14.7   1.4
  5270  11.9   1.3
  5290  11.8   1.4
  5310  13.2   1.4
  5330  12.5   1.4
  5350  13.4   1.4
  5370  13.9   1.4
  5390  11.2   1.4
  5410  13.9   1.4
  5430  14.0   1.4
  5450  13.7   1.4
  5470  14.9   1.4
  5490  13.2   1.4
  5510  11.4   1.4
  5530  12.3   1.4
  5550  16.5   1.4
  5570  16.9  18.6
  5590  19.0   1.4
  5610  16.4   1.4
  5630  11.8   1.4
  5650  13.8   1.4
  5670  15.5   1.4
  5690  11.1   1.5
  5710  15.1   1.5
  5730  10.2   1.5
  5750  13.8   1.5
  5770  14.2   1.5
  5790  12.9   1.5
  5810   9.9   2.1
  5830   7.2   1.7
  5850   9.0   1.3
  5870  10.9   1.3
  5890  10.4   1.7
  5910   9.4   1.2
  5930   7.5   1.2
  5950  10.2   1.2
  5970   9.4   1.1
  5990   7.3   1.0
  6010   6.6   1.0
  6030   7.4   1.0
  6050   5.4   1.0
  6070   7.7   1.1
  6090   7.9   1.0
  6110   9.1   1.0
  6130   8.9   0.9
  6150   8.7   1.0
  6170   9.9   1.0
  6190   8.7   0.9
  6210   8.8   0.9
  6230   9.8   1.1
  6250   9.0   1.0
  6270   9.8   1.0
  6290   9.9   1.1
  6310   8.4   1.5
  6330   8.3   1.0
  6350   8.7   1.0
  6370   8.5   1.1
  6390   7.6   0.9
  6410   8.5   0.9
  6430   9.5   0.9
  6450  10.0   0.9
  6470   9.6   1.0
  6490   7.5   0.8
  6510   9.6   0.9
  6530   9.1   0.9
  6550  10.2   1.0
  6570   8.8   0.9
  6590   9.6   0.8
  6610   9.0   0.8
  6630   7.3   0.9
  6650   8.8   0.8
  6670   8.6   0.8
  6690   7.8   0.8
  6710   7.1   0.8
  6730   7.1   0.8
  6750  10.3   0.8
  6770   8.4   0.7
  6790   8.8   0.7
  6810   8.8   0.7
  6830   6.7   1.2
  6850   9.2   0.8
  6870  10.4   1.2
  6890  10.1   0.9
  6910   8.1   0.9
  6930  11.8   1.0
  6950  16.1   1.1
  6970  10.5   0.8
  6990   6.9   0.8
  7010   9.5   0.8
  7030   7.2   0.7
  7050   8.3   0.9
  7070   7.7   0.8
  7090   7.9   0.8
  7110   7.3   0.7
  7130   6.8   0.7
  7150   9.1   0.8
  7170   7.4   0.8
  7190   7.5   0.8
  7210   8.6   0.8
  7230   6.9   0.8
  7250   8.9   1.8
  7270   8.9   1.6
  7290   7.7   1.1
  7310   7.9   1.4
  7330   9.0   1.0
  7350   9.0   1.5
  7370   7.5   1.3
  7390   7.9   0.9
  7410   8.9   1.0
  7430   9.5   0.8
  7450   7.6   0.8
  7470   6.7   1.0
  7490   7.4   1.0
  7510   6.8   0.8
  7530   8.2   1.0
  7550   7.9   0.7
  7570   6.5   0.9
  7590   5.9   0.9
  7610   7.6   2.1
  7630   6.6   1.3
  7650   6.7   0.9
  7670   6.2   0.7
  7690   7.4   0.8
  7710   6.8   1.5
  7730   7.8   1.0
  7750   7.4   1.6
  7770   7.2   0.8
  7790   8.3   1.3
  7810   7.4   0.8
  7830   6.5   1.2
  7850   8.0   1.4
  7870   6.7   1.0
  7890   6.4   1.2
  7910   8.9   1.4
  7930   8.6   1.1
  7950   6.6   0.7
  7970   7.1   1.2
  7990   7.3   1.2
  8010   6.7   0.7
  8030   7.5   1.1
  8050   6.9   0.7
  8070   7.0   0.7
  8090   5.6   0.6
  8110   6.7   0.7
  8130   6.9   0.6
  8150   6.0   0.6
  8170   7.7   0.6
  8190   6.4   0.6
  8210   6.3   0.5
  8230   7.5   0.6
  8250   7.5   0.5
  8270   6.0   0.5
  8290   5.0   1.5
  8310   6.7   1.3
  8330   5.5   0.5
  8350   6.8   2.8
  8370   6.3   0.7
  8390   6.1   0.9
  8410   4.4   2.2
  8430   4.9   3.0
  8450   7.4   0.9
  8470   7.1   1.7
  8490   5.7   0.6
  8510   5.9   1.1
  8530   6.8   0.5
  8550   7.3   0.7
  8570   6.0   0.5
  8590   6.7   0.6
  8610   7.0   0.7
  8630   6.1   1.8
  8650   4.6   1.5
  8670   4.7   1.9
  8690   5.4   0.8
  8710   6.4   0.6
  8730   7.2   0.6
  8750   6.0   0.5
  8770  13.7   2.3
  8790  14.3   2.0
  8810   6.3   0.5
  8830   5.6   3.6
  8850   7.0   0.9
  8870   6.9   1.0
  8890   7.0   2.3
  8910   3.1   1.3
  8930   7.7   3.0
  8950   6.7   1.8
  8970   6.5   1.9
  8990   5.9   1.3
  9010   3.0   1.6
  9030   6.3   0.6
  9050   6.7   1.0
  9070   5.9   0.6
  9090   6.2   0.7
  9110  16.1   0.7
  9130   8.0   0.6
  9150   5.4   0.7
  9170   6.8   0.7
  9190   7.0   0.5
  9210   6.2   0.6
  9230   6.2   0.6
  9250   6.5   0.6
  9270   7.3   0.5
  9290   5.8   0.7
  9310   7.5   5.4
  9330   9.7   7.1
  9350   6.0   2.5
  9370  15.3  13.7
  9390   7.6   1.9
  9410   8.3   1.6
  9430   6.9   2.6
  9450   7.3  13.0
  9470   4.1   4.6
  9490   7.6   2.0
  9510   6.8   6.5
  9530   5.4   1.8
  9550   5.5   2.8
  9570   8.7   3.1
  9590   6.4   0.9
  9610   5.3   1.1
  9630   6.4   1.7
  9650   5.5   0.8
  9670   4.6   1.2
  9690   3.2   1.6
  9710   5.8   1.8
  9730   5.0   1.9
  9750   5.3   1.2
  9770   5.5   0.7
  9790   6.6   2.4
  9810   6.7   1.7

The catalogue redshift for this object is 0.387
